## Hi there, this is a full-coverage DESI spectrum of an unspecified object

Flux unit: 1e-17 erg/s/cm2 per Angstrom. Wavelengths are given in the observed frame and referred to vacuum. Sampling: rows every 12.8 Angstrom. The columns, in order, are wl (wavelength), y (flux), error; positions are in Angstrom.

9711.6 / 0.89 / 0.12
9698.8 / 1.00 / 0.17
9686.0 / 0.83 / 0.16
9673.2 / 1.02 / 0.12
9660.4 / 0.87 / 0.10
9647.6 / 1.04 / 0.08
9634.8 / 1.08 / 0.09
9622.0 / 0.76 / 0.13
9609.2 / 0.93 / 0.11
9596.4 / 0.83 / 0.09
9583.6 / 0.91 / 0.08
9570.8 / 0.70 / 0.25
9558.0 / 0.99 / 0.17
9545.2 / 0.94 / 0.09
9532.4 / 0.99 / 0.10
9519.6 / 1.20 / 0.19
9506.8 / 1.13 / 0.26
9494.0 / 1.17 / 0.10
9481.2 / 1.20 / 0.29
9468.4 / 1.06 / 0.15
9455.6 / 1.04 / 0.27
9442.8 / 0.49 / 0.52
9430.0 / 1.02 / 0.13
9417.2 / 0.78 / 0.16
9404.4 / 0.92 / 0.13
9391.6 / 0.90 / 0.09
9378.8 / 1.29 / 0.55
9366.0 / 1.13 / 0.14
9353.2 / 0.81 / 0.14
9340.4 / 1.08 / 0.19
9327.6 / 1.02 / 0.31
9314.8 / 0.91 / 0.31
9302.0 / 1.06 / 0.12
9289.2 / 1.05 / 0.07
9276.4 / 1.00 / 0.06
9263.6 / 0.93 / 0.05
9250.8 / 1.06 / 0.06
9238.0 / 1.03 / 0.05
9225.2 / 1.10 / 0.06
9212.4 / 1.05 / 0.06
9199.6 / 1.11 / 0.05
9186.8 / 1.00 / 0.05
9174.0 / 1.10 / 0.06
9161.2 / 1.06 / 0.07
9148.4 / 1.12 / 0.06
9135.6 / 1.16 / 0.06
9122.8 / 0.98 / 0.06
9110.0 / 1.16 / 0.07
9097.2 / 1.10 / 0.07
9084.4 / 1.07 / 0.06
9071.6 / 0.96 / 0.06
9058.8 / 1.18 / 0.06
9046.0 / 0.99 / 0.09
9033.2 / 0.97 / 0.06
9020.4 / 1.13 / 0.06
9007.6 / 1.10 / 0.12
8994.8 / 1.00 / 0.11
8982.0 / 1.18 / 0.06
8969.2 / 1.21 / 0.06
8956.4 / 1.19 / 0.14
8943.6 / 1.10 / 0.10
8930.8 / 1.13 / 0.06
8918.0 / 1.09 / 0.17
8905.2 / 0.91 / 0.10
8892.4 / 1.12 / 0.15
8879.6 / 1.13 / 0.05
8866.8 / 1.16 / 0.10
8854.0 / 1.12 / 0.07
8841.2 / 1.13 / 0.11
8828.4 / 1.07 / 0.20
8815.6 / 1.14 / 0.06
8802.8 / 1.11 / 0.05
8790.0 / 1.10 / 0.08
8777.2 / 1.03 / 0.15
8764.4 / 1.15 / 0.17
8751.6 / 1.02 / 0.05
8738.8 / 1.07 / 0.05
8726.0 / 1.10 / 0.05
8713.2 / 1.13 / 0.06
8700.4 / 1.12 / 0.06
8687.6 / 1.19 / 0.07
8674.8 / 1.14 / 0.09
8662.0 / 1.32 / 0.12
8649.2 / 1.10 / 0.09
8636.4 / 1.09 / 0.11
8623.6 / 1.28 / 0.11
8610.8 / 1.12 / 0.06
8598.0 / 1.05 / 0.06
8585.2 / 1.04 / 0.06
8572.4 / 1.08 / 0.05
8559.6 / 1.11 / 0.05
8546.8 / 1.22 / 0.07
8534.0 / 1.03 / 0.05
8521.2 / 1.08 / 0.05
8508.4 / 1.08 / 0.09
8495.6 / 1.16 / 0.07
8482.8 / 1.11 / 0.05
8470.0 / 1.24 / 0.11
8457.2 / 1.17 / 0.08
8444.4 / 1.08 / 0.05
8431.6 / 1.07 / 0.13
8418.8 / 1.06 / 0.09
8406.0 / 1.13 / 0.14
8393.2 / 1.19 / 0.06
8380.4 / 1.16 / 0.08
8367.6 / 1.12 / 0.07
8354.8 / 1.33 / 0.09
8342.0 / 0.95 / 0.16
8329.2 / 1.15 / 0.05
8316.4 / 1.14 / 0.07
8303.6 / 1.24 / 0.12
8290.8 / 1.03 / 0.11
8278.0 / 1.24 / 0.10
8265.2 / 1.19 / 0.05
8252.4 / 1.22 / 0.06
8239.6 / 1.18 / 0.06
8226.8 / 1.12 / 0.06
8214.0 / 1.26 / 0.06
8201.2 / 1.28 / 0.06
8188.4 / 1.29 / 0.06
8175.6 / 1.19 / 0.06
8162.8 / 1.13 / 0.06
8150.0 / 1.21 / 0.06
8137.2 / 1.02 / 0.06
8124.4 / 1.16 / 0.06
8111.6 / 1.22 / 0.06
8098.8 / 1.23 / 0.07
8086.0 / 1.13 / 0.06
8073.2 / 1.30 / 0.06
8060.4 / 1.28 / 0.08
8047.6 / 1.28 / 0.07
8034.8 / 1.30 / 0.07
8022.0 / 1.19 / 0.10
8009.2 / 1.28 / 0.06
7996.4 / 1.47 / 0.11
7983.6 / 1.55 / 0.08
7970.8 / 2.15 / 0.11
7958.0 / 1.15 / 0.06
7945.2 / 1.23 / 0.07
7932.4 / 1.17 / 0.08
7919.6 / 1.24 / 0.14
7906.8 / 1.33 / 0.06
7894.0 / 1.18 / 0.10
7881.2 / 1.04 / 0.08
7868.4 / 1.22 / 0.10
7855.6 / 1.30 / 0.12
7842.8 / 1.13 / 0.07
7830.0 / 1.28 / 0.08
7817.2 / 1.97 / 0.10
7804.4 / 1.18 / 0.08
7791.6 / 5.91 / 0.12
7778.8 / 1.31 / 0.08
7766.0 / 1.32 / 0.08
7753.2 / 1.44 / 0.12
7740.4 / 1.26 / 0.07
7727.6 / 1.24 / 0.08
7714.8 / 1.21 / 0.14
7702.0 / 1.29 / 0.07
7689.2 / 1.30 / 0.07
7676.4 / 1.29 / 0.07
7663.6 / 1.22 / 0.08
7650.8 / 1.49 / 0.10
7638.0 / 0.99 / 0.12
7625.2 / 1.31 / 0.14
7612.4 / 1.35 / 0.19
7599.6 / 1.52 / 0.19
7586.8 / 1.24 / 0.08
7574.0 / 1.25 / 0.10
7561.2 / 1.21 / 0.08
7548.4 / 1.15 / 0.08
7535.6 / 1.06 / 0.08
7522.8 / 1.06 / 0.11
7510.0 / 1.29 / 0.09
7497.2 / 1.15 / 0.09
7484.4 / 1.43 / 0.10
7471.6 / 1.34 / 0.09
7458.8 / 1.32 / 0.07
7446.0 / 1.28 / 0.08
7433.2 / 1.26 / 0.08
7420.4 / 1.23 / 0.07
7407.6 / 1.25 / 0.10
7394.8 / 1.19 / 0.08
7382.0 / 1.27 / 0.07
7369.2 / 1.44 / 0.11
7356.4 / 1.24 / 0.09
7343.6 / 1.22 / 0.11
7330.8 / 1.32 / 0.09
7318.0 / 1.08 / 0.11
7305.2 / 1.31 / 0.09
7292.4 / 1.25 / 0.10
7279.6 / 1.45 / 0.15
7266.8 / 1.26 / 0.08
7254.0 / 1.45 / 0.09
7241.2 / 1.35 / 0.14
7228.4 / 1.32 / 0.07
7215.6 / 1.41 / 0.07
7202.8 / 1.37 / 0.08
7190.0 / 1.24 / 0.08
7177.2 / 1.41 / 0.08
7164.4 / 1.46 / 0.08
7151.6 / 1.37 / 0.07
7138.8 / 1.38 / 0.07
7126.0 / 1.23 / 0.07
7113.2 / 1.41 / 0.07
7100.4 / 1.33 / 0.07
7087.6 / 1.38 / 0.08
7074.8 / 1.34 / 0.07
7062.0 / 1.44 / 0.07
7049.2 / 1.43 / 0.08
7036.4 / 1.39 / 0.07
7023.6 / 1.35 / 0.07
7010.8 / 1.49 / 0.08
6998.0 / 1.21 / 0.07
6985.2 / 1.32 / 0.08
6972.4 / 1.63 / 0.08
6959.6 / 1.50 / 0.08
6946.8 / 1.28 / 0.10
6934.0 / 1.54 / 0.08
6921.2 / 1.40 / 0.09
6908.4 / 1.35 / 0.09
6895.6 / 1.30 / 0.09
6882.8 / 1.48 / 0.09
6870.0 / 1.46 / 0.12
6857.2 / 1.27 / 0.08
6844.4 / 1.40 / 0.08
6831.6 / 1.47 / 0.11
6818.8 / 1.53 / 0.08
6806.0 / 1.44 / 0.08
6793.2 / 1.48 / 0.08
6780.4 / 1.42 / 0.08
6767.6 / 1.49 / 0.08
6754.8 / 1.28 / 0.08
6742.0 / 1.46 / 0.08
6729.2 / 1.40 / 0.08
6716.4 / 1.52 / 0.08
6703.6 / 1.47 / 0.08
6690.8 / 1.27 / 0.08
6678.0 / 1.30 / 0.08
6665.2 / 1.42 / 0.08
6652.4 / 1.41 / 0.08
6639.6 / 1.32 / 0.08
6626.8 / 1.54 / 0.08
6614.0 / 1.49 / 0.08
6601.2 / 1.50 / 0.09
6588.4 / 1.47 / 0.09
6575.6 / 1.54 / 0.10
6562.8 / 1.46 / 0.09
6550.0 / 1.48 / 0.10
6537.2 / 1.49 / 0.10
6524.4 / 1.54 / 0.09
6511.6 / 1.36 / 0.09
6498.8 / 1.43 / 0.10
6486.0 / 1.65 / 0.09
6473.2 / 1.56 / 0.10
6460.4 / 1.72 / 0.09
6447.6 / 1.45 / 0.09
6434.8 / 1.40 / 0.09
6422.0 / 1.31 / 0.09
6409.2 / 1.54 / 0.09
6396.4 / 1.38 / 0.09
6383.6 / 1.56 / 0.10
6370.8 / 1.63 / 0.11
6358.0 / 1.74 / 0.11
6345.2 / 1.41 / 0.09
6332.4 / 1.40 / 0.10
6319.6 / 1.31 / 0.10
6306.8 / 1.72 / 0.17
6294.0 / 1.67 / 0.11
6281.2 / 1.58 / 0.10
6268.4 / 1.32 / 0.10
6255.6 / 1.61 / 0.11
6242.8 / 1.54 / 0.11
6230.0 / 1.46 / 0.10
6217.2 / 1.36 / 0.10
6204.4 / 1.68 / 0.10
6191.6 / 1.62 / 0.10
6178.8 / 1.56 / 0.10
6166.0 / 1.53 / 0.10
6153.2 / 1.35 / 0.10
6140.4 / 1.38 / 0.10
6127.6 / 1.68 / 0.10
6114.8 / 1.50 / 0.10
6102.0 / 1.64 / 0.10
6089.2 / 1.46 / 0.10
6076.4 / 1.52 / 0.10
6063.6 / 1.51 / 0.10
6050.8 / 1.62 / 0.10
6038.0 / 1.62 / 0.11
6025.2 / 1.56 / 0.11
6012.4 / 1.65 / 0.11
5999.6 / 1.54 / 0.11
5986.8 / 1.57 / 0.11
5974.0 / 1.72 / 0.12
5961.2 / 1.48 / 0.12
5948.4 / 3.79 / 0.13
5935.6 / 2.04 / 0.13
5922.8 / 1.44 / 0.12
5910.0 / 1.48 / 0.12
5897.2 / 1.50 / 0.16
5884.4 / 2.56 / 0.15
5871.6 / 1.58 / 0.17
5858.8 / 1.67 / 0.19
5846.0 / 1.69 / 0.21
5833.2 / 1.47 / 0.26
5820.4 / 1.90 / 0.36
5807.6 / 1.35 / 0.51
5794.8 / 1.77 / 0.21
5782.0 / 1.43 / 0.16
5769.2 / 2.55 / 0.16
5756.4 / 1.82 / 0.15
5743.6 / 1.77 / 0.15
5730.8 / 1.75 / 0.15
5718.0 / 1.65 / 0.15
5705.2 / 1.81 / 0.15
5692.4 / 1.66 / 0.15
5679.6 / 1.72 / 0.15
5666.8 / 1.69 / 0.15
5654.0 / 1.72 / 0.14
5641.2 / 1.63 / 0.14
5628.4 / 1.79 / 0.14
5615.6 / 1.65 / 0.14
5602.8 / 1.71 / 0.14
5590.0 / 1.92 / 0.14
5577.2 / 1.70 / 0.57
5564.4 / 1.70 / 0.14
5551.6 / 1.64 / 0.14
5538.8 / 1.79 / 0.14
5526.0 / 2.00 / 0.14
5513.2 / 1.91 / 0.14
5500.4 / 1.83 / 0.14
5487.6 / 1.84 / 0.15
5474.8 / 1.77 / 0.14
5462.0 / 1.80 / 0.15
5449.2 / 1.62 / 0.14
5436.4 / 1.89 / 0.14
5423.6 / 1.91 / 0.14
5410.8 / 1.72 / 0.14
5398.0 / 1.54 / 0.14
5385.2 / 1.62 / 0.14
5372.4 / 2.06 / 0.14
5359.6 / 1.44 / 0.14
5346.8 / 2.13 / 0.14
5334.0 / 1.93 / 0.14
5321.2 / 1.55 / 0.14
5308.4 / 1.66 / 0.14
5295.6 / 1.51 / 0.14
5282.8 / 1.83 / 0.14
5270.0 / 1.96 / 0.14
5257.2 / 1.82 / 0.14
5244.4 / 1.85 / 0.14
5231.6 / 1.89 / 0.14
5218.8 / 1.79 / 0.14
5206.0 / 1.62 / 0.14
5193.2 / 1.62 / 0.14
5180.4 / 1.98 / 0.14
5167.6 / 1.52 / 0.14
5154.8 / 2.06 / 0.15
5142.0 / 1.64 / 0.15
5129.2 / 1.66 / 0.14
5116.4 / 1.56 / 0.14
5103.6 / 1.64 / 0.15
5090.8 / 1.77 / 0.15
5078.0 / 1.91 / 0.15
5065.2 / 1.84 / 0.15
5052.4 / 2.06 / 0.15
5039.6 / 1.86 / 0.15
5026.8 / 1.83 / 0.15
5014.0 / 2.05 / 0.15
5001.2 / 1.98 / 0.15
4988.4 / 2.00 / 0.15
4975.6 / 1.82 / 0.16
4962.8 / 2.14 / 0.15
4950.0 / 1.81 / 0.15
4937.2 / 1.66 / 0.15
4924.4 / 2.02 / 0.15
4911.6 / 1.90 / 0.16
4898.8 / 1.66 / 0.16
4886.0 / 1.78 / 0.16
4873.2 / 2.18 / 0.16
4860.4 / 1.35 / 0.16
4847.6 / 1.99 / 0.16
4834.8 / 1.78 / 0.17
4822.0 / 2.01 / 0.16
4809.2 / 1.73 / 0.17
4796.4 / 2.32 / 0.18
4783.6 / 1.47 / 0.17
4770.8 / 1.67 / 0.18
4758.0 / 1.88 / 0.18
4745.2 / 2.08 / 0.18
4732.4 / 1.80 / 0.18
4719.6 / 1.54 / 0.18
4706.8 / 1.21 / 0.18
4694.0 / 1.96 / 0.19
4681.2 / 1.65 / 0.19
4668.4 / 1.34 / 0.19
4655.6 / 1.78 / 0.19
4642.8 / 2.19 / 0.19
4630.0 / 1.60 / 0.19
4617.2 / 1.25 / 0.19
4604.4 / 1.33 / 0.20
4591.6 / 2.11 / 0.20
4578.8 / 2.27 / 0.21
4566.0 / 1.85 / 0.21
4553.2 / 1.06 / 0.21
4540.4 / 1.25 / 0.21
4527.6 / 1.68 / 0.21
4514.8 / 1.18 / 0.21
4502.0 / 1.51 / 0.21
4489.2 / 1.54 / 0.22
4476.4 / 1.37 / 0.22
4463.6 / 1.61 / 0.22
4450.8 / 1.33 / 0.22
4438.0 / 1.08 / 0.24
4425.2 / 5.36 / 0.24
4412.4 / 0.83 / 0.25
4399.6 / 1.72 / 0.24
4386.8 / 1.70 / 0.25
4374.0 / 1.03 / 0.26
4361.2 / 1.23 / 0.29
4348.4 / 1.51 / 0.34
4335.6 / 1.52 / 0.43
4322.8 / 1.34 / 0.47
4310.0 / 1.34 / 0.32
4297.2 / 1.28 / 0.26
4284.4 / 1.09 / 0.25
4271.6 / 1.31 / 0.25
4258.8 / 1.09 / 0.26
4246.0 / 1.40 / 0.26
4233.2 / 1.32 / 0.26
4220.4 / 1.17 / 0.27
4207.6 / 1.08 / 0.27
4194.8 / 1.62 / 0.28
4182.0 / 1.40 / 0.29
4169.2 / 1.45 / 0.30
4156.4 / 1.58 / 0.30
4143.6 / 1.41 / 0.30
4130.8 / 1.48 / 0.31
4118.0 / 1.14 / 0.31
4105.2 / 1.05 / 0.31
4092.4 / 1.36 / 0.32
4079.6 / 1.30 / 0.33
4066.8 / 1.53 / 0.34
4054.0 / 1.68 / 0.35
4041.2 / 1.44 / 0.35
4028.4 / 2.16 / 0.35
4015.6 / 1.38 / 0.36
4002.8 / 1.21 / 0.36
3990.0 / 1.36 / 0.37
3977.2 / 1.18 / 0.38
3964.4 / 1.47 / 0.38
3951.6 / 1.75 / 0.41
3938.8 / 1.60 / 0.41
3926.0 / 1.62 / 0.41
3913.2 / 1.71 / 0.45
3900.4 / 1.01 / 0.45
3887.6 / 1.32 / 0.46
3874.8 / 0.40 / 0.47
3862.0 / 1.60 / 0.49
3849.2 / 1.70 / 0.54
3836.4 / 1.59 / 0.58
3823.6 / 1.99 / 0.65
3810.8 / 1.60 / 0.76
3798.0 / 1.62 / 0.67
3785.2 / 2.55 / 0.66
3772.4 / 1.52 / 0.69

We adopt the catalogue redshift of 0.187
